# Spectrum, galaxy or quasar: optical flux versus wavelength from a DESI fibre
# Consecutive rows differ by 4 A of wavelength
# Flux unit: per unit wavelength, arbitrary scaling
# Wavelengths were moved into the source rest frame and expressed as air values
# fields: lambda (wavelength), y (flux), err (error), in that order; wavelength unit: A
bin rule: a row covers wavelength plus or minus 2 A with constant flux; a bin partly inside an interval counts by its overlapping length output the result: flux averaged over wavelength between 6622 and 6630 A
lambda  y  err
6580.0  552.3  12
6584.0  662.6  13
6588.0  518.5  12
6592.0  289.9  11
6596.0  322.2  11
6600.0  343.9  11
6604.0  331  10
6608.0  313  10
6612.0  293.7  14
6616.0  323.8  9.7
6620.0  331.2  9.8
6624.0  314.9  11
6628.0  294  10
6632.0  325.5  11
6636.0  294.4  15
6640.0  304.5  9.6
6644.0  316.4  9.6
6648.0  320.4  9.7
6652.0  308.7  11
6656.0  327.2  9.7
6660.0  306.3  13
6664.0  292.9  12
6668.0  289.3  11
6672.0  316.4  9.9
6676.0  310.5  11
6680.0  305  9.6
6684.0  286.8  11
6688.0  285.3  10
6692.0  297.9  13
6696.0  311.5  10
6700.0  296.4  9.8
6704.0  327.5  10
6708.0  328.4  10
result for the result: 304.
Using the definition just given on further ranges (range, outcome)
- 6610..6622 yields 316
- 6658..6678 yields 303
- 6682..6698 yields 295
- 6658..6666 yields 300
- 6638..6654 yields 312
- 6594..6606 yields 332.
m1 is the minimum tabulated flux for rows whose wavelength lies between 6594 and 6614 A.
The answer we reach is 293.7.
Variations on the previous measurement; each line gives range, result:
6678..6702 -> 285.3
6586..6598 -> 289.9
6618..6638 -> 294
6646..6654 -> 308.7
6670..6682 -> 305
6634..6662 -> 294.4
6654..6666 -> 292.9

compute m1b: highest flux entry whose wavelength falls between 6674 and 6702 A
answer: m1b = 311.5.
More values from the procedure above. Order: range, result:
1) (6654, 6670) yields 327.2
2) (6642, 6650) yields 320.4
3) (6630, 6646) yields 325.5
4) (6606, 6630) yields 331.2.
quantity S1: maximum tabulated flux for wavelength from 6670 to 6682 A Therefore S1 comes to 316.4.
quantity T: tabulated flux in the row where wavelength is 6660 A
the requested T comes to 306.3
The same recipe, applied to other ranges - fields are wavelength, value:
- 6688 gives 285.3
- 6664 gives 292.9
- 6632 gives 325.5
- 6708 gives 328.4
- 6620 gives 331.2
